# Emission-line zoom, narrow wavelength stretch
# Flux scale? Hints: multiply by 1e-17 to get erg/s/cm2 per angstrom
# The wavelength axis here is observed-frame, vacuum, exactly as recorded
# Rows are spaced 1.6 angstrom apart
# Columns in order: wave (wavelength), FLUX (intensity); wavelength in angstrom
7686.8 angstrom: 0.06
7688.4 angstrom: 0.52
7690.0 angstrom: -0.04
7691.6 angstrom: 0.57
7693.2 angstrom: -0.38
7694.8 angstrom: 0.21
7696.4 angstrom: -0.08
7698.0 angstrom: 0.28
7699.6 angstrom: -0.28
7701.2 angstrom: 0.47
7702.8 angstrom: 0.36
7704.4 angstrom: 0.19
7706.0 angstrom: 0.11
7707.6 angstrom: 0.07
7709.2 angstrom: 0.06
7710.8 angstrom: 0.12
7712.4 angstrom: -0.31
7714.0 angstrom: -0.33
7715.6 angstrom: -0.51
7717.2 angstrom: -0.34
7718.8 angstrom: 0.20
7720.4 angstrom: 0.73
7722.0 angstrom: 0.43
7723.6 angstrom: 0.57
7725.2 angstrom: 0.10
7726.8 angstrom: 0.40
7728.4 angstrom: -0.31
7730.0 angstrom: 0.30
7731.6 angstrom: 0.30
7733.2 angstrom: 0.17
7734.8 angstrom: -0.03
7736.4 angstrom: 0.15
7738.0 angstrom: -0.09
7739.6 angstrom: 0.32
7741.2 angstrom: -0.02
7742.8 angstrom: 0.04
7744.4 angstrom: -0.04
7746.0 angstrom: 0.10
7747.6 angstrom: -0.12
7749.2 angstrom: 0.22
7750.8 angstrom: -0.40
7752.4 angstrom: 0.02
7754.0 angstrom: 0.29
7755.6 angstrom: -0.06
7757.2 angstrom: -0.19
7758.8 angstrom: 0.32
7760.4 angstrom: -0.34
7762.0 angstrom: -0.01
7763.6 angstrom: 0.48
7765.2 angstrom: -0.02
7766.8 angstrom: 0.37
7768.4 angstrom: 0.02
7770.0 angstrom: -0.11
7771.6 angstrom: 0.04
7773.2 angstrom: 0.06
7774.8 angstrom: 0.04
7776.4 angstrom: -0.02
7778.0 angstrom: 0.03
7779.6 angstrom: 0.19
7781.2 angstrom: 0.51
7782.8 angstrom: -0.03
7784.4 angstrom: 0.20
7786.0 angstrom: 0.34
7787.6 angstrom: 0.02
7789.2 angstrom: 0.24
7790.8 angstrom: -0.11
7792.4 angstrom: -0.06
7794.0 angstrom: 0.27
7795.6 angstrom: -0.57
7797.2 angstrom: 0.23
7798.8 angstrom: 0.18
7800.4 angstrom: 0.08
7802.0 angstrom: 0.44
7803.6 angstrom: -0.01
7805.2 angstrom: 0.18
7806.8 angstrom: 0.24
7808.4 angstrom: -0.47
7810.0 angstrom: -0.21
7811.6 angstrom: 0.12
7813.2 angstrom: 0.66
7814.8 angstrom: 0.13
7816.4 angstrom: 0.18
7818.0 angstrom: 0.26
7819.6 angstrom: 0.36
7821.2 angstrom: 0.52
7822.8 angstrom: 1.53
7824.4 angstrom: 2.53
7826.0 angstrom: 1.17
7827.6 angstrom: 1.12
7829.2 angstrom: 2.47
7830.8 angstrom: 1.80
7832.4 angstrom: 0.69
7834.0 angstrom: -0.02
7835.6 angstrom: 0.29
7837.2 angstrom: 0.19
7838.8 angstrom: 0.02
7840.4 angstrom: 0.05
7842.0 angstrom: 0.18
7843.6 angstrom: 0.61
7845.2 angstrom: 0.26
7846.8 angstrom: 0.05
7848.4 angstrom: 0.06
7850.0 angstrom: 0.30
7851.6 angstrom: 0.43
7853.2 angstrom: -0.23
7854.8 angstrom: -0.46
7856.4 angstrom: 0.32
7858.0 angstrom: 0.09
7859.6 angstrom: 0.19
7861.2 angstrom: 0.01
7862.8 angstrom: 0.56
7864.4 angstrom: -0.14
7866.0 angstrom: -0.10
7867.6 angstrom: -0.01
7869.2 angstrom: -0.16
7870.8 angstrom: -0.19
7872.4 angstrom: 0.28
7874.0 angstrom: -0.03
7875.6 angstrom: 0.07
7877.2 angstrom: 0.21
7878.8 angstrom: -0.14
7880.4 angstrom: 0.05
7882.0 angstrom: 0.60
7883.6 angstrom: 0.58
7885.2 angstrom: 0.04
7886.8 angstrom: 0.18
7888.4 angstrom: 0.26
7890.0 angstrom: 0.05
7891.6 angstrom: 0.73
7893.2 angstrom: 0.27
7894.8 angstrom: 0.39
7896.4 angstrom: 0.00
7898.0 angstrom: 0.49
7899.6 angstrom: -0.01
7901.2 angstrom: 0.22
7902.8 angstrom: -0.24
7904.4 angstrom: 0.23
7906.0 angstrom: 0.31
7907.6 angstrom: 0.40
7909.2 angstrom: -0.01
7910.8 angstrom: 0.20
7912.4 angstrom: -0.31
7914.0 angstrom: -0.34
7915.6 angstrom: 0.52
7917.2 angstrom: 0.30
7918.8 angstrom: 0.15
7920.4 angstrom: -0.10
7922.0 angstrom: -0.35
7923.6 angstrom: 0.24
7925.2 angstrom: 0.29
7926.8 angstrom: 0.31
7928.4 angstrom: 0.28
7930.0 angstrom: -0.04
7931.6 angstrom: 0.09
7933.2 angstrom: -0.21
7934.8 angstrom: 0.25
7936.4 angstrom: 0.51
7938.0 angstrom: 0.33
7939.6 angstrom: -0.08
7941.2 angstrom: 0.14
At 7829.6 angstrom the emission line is [O II] 3727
